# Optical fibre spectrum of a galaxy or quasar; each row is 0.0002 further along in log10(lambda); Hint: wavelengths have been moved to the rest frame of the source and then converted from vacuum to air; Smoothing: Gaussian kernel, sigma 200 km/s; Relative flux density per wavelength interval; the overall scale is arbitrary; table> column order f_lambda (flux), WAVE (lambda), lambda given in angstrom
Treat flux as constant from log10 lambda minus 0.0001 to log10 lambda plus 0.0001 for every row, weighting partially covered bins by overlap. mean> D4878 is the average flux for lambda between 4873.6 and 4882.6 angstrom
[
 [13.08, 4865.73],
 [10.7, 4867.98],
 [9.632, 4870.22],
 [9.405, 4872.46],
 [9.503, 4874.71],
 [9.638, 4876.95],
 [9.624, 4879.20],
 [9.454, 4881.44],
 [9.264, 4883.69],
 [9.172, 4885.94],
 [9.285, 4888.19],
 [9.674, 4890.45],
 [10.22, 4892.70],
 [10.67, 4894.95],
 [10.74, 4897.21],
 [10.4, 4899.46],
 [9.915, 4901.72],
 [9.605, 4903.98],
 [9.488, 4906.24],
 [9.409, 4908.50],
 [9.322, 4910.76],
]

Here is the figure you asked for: 9.56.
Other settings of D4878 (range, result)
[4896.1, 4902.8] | 10.4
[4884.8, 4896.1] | 9.8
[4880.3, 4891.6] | 9.37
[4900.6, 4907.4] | 9.66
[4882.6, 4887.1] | 9.22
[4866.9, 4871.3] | 10.2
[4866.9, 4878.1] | 9.77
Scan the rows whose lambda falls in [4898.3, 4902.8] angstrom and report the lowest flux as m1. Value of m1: 9.915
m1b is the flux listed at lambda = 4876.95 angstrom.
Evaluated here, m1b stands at 9.638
